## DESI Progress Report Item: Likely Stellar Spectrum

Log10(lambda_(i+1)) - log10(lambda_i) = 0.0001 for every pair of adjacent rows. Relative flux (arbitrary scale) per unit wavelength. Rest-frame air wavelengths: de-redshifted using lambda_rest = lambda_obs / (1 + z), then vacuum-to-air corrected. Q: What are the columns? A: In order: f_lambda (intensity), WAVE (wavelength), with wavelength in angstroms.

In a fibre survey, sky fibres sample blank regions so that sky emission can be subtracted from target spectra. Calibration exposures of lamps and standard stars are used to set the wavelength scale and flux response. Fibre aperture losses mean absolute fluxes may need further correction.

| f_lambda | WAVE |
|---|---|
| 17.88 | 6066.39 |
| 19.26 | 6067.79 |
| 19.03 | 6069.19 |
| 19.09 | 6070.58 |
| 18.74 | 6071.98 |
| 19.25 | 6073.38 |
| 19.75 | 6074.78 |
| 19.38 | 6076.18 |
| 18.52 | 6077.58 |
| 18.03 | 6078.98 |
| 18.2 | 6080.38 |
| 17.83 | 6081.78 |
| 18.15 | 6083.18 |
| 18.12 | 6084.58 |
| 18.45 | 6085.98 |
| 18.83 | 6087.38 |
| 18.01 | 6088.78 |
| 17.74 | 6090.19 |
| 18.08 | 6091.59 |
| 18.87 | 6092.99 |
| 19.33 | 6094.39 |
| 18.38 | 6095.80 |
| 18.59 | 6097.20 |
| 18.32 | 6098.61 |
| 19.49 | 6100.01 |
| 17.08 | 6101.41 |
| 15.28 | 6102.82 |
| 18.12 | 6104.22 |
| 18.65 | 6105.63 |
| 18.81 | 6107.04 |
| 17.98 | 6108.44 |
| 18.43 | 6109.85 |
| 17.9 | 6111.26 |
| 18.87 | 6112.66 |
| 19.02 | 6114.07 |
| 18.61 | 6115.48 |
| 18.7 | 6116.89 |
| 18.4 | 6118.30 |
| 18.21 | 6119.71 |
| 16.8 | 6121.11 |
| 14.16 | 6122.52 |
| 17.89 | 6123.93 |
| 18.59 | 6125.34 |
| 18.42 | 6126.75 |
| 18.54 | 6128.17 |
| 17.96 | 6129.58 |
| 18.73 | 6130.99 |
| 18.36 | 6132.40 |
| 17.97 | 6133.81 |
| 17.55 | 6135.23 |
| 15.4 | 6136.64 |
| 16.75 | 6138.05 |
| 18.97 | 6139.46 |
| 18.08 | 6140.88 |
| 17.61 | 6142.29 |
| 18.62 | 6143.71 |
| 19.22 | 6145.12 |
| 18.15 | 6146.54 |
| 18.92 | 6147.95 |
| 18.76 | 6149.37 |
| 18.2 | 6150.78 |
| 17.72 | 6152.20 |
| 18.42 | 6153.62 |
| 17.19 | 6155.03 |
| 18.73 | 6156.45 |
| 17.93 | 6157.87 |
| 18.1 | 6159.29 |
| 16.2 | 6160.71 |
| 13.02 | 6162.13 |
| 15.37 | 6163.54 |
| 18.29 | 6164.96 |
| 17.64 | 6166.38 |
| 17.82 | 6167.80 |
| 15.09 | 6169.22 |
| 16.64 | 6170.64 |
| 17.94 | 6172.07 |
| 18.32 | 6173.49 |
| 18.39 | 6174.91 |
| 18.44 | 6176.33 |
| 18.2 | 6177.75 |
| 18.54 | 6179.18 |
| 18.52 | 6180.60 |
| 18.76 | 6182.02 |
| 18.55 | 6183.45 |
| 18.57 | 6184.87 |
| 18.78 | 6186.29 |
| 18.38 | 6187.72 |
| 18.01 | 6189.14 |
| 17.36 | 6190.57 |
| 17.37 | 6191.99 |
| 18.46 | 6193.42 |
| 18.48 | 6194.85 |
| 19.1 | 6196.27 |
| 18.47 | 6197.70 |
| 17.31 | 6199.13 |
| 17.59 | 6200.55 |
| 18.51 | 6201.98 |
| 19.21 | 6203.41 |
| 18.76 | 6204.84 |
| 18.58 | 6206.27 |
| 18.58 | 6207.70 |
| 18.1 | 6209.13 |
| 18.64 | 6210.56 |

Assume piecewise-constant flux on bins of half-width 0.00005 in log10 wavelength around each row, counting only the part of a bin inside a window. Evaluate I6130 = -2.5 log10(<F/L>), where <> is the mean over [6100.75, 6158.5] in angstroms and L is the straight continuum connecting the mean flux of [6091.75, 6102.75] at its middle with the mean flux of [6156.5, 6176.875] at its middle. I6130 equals -0.013 mag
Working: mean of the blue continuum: 18.4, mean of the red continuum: 17.1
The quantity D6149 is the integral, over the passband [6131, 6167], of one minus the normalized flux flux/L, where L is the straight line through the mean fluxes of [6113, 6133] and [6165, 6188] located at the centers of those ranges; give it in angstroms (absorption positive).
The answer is 0.7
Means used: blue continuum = 18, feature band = 17.7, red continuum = 18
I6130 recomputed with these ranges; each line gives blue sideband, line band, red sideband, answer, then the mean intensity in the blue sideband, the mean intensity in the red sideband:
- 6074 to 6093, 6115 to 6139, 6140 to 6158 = 0.04 mag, 18.4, 18.3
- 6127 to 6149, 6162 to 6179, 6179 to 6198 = 0.06 mag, 18.1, 18.4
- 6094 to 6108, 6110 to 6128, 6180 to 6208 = 0.01 mag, 18.2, 18.4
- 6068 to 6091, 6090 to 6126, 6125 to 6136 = 0.02 mag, 18.6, 18.2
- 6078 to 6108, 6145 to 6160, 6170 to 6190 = 0.00 mag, 18.2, 18.3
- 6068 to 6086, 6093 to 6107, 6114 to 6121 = 0.02 mag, 18.7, 18.4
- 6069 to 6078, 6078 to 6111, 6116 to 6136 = 0.02 mag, 19.1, 17.9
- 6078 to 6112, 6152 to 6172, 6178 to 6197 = 0.08 mag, 18.2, 18.4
